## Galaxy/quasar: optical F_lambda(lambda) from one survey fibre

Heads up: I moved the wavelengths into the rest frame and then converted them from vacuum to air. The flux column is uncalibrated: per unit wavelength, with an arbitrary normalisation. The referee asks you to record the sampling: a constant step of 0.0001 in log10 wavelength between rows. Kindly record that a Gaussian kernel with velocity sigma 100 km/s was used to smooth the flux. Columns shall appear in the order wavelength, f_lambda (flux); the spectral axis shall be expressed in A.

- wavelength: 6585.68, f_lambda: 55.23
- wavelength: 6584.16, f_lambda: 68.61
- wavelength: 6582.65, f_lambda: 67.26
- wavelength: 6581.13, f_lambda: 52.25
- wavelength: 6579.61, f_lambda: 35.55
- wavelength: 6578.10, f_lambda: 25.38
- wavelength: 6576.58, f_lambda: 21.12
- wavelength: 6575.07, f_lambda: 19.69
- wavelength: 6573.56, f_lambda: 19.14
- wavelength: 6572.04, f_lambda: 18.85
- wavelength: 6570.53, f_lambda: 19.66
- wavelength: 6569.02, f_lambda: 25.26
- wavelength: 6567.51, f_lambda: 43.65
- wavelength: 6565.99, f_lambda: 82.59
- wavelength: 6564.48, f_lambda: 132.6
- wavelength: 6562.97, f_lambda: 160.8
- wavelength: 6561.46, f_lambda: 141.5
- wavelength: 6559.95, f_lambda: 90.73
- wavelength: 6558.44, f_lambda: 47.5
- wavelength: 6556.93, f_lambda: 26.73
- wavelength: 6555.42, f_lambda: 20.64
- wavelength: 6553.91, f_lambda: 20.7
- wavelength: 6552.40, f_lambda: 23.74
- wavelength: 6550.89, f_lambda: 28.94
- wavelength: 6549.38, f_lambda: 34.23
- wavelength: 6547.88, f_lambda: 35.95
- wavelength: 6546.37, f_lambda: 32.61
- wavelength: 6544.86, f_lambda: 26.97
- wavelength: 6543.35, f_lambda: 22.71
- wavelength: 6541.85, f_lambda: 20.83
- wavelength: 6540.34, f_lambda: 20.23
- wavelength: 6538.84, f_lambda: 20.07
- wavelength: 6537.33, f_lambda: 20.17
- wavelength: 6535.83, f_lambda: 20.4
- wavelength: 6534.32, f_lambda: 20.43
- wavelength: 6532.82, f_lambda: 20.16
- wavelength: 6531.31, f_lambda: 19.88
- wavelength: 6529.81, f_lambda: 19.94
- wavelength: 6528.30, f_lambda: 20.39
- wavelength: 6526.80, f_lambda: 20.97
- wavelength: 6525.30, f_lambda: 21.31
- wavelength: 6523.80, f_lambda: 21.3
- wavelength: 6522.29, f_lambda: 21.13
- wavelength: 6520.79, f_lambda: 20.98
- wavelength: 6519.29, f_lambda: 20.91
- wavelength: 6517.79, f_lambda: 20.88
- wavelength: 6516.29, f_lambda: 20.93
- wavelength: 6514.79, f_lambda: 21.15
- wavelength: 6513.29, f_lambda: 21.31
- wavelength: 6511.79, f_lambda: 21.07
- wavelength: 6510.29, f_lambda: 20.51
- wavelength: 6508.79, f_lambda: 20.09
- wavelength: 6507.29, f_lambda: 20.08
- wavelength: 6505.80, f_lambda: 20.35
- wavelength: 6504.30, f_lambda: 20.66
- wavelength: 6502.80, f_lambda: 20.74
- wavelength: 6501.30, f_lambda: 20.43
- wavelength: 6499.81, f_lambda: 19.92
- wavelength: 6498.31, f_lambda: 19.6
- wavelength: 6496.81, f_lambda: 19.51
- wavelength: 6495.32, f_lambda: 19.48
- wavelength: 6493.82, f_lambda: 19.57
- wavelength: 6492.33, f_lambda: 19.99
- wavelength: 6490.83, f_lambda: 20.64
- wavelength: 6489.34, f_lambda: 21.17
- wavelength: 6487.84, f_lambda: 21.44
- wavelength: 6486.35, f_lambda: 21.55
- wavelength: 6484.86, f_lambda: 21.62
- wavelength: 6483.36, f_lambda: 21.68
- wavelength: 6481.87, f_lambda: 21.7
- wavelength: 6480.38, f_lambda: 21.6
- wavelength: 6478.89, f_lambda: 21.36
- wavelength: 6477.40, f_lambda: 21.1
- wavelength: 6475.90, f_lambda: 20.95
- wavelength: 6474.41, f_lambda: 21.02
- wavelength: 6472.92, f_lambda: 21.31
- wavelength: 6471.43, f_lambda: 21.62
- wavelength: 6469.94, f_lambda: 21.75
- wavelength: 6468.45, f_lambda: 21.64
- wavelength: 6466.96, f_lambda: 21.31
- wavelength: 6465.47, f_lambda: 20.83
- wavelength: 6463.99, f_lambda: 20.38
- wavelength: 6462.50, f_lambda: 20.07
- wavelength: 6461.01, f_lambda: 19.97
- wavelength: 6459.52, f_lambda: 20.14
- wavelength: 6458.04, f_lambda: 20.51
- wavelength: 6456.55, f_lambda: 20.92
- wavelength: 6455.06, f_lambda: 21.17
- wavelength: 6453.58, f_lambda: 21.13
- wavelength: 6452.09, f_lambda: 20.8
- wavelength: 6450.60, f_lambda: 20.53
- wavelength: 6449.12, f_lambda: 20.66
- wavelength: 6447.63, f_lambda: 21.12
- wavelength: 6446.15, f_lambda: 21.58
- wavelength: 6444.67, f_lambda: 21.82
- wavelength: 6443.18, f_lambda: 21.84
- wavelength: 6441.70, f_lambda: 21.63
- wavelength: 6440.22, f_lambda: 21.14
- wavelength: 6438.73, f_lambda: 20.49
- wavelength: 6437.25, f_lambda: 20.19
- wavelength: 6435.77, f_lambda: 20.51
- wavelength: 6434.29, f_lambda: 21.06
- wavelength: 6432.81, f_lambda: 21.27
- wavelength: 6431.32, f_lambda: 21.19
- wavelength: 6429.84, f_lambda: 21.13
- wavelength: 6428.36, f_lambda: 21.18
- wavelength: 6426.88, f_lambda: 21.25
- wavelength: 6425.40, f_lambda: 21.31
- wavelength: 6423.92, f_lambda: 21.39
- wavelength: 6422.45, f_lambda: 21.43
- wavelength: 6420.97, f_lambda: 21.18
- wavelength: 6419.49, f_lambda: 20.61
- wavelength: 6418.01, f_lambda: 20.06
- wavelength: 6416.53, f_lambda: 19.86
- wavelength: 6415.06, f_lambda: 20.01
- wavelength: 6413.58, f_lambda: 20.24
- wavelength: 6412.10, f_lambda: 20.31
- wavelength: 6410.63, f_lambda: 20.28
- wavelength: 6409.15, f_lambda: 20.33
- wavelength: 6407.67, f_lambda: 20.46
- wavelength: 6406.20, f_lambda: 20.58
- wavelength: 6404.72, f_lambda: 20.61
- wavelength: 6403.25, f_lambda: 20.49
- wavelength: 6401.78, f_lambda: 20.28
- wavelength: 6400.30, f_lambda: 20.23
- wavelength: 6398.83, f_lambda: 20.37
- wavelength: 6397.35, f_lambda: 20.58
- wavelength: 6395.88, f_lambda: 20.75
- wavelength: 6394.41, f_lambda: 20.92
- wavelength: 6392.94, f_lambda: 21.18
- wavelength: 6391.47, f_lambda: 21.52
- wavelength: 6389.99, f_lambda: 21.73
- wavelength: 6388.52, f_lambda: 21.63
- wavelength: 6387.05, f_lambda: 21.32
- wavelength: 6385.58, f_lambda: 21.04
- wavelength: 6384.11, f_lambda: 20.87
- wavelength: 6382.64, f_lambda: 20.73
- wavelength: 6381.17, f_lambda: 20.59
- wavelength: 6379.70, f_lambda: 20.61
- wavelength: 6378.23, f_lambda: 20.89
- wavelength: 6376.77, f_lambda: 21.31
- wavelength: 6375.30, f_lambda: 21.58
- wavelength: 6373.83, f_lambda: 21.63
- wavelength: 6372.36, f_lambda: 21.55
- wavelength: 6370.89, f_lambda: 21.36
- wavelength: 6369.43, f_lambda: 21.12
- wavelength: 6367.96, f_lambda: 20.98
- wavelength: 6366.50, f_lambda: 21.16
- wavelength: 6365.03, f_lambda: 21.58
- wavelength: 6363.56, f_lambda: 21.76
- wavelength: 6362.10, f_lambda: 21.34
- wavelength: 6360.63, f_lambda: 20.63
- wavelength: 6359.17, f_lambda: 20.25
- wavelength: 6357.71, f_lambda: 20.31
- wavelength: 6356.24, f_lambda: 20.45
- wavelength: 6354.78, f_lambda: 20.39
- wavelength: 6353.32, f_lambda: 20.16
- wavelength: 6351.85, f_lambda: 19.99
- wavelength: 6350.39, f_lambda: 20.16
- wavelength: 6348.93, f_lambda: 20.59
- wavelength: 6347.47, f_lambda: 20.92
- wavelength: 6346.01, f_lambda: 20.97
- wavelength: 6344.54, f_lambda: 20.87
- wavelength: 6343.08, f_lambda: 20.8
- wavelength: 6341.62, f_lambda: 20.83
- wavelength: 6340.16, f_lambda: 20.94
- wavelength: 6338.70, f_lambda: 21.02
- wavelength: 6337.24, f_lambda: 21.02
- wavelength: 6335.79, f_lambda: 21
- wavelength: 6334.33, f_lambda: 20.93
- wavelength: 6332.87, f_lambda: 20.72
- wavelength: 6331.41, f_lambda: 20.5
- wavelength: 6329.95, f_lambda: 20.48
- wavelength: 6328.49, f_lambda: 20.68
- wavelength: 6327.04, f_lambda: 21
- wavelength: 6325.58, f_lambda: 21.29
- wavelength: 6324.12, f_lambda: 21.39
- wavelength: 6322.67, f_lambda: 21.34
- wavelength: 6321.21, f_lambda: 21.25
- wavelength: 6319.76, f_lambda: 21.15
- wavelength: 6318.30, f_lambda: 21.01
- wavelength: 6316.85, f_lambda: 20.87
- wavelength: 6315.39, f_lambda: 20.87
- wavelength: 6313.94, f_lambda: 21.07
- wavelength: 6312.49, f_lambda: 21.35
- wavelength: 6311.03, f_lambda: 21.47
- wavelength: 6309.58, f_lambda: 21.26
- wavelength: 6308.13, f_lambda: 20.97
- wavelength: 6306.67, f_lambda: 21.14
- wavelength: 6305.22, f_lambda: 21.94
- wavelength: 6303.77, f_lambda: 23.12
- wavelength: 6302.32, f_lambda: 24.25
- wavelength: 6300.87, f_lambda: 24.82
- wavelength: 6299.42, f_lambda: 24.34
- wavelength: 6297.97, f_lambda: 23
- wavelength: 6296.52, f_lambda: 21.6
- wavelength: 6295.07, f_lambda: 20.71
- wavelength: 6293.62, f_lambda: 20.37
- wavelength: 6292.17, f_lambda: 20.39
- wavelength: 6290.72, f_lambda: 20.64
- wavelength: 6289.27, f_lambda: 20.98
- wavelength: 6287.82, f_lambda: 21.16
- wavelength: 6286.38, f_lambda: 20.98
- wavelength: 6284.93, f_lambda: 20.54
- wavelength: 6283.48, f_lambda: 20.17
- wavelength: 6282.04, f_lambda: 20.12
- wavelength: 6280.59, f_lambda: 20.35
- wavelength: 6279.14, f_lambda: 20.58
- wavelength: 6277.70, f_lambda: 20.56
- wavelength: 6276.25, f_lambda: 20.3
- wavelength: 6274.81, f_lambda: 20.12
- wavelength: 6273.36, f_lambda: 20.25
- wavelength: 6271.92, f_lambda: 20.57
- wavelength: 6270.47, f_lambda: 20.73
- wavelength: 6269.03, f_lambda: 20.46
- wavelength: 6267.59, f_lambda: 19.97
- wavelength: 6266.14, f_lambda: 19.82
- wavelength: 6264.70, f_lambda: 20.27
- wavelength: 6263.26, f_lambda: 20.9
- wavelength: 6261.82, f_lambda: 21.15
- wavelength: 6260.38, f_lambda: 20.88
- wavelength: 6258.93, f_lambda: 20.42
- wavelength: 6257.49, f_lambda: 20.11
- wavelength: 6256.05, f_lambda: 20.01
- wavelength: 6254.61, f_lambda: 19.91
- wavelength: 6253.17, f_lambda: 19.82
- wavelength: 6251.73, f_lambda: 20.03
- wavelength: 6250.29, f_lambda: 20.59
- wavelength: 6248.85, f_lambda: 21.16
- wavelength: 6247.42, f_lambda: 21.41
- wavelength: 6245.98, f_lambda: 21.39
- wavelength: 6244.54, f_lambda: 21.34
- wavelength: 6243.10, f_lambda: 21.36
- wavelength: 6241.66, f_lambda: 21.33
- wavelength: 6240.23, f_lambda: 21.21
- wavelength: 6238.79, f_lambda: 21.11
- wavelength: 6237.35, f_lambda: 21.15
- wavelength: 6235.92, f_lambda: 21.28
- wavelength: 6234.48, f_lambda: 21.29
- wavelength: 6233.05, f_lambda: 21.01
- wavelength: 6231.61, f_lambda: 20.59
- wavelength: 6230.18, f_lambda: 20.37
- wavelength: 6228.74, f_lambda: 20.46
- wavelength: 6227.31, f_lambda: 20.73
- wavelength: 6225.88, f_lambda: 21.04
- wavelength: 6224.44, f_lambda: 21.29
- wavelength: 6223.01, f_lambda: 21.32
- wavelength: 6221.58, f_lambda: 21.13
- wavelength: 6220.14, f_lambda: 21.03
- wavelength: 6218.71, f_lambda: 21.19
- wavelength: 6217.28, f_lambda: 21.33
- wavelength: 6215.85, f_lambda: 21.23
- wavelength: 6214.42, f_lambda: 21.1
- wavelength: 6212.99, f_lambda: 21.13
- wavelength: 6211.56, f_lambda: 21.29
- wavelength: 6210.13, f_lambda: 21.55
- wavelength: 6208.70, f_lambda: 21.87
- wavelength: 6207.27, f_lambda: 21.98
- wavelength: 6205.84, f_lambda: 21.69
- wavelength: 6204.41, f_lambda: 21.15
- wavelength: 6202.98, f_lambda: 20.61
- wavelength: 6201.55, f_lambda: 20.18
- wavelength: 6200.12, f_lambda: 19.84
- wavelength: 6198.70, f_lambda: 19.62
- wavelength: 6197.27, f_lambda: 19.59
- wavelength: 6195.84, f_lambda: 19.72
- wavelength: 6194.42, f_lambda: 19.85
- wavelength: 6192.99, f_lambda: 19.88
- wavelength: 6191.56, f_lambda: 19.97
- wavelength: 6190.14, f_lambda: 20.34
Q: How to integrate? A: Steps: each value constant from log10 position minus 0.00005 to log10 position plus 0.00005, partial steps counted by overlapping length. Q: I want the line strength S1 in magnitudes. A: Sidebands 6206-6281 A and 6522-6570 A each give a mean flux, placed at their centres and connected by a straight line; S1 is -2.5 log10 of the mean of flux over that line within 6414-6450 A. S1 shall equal 0.49 mag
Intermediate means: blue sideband 20.8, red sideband 40.3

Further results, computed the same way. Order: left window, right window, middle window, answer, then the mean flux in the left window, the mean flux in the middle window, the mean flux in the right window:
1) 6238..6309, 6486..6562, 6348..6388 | 0.096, 21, 20.9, 25.9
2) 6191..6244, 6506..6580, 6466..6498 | 0.430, 20.9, 21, 33.7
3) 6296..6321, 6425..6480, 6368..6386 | 0.022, 22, 21.1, 21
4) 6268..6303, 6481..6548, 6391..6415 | 0.035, 21.2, 20.5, 21.3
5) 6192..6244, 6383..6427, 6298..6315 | -0.076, 20.9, 22.3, 20.8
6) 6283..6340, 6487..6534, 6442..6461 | -0.011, 21.4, 21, 20.5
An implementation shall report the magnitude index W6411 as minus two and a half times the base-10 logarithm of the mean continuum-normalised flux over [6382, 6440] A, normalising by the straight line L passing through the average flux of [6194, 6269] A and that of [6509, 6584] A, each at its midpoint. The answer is 0.37 mag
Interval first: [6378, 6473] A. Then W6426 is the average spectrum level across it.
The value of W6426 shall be 20.9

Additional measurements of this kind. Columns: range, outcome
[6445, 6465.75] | 20.7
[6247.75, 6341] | 21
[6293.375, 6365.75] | 21.2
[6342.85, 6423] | 20.8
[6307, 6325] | 21.2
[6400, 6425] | 20.5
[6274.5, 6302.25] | 21.2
